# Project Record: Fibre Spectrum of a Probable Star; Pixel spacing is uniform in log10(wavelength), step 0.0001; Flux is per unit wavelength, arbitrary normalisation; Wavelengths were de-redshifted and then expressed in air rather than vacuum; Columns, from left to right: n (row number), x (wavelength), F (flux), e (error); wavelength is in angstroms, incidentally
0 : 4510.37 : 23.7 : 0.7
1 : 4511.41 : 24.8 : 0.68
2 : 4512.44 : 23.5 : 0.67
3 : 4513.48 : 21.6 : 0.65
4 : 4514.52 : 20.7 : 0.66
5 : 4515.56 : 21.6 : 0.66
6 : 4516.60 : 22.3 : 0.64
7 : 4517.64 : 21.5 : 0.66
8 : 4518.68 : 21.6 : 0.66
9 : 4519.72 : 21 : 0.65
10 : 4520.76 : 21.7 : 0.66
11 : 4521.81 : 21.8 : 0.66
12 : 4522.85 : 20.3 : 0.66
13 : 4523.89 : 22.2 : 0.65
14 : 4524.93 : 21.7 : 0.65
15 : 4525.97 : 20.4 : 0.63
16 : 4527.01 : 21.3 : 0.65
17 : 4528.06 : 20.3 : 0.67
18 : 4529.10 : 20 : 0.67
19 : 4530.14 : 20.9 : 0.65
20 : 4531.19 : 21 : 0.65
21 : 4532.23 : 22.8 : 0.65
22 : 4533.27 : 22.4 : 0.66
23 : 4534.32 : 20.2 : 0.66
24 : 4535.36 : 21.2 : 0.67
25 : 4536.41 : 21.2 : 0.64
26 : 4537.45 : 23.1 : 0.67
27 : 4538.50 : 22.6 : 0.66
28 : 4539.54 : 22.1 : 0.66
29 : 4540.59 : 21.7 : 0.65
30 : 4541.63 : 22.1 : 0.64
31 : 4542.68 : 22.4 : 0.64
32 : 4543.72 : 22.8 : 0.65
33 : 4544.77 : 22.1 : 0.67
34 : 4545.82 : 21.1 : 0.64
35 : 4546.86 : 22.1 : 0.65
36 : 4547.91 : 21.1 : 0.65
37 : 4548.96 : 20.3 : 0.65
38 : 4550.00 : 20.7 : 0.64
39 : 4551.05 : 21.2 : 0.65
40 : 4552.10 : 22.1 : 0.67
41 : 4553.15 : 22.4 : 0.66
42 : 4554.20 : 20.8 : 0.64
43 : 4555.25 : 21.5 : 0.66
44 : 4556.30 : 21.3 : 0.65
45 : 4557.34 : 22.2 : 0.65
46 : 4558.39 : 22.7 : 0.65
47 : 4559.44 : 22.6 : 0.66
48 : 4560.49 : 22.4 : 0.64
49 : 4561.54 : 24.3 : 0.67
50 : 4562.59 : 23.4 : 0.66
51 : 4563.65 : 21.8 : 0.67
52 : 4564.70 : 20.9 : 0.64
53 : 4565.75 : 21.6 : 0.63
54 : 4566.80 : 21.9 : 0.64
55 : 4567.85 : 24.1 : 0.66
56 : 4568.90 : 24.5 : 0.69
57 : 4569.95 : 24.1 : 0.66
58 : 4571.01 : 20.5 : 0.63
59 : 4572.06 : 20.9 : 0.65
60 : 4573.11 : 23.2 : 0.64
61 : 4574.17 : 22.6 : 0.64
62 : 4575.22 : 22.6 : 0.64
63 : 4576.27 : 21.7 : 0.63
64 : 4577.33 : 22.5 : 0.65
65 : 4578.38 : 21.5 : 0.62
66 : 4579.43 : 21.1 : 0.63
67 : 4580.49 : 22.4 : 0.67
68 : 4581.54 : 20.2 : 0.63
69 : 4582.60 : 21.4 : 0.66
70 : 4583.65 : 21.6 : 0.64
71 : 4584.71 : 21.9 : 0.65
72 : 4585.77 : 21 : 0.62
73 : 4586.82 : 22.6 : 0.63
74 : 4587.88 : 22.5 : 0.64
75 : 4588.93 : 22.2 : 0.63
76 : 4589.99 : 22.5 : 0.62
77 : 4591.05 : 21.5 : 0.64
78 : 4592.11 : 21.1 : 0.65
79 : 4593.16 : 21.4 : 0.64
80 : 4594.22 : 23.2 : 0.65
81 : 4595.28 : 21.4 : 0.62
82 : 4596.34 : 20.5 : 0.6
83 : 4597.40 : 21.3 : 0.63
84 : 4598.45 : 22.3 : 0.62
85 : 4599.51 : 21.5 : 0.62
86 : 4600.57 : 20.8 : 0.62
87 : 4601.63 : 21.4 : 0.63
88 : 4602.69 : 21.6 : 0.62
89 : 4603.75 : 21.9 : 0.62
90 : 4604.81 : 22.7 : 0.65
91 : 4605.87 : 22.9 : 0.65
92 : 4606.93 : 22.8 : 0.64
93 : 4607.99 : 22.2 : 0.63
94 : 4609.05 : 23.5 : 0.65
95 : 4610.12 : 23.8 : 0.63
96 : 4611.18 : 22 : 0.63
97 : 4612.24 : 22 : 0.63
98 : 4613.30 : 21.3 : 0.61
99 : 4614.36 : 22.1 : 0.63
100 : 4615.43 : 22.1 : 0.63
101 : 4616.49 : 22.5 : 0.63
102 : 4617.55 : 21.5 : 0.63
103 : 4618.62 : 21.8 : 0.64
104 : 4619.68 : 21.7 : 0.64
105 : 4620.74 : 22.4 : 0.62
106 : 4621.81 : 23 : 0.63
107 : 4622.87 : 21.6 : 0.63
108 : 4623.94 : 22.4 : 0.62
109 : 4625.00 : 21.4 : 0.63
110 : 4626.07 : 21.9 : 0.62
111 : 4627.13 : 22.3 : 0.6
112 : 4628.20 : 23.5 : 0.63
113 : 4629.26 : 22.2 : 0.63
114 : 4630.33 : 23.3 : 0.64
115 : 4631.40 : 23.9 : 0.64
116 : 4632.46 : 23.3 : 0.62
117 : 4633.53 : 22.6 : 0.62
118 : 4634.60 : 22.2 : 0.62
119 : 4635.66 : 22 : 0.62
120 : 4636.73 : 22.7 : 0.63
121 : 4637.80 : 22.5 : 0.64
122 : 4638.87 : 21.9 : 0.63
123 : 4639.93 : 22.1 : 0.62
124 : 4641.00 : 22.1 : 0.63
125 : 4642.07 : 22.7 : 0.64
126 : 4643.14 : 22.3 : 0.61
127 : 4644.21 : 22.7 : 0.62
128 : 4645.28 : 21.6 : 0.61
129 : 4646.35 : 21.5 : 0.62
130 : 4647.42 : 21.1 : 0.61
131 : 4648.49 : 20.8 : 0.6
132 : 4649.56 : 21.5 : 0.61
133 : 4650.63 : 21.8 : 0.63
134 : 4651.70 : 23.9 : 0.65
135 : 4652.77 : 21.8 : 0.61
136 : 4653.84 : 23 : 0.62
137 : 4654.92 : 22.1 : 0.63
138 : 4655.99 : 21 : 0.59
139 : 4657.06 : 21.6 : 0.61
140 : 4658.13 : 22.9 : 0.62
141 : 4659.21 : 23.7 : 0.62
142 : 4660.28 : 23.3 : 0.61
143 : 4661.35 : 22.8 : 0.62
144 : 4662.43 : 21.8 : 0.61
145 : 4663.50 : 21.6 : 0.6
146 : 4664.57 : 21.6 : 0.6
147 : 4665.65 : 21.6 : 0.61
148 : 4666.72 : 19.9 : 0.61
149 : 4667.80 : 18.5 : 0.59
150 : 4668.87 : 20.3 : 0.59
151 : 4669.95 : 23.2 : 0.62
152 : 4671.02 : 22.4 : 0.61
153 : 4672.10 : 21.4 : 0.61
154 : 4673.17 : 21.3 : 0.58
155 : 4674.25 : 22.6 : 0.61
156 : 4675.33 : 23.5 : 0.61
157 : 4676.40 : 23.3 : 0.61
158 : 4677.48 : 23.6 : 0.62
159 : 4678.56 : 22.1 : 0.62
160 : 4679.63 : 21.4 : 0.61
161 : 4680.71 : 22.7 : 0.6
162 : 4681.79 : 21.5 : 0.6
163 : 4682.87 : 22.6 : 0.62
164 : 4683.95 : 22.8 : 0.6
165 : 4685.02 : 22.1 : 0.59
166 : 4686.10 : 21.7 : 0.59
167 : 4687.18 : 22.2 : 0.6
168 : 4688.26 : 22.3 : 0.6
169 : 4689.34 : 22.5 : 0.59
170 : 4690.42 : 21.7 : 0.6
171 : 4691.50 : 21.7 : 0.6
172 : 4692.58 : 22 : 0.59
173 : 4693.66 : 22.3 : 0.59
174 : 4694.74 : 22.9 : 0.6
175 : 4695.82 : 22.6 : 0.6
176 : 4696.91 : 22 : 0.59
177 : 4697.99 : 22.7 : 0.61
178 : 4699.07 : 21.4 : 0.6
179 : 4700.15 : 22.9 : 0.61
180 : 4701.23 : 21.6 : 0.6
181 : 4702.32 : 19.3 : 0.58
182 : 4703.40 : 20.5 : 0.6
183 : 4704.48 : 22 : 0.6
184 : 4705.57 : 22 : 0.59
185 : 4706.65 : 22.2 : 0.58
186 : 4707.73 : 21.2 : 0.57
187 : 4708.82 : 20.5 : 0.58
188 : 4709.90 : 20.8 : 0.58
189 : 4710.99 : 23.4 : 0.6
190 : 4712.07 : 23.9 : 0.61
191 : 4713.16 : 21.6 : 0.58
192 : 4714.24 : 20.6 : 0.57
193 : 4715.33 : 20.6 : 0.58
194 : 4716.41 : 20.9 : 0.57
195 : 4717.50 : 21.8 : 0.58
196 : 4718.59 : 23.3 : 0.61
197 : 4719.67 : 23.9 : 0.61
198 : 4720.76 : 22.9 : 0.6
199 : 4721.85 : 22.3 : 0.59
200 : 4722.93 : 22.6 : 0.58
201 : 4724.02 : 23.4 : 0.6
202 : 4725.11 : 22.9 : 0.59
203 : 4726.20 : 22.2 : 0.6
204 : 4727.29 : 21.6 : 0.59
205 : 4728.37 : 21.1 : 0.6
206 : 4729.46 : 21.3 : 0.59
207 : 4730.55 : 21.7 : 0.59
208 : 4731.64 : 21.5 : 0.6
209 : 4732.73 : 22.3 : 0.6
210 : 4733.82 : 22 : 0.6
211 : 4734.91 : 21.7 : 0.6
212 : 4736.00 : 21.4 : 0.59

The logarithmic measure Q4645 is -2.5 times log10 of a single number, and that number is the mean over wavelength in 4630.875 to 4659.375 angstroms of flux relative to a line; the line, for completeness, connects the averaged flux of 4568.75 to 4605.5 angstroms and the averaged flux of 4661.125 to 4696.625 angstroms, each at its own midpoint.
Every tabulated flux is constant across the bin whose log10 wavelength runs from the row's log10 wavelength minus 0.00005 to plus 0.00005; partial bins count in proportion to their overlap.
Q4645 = -0.01 mag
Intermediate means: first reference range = 21.9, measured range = 22.3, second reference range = 22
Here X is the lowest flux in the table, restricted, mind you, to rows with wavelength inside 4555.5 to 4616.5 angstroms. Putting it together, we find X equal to 20.2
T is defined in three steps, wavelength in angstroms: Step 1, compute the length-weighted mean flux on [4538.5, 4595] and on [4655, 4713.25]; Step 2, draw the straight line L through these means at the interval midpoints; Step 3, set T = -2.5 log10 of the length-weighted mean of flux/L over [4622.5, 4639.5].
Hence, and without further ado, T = -0.024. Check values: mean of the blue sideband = 22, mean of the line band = 22.5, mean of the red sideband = 22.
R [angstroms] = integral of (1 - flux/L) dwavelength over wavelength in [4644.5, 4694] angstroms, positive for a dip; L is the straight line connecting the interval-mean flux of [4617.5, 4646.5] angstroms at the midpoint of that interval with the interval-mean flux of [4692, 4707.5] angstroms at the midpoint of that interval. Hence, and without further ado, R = 0.2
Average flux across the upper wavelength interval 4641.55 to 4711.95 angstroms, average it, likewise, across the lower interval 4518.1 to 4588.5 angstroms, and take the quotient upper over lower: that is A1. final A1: 1.0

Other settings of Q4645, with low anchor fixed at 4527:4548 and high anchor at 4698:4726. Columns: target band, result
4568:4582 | -0.02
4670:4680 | -0.03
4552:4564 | -0.03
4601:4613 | -0.03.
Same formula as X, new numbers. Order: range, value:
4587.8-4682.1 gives 18.5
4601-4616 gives 21.3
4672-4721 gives 19.3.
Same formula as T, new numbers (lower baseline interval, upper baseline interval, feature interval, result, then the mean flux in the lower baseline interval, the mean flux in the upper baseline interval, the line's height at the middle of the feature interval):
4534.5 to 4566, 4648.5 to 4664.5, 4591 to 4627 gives 0.01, 21.9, 22.3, 22.1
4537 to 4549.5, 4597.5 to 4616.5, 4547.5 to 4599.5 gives 0.01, 22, 22.2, 22.1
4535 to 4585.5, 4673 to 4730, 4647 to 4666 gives 0.00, 22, 22.1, 22.1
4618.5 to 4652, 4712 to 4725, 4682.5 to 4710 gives 0.02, 22.3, 22.3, 22.3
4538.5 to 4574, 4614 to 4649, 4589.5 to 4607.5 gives 0.02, 22.1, 22.2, 22.2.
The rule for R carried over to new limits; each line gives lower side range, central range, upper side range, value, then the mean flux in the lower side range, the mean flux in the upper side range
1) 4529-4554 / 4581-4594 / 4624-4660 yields 0.2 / 21.7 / 22.3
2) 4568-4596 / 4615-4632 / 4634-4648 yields -0.2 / 22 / 22.1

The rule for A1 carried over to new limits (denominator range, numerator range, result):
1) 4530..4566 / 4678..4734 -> 1.01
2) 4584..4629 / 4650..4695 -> 1.00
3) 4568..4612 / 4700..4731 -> 0.99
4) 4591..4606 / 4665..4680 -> 1.01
